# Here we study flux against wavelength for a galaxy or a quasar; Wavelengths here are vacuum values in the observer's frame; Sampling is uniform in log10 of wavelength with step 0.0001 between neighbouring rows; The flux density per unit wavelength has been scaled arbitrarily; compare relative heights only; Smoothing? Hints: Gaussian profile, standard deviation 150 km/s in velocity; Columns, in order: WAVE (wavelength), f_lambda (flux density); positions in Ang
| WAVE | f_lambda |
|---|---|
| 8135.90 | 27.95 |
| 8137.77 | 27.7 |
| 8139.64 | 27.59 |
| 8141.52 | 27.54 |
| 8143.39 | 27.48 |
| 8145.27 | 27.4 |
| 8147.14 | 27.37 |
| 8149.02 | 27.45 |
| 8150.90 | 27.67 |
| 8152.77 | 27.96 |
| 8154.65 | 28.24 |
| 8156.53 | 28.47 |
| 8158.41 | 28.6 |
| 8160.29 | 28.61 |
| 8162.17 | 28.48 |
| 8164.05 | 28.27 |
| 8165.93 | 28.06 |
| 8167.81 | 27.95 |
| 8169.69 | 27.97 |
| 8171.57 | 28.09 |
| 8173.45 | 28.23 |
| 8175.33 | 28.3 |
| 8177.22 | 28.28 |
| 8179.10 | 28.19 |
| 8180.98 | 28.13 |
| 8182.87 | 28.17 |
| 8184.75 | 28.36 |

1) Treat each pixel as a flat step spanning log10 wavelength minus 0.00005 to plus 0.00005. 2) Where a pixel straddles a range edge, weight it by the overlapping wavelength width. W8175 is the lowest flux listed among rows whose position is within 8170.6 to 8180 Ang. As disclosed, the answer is 28.09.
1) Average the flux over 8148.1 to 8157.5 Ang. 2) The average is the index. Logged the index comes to 28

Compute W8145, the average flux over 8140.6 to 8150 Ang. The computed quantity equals 27.4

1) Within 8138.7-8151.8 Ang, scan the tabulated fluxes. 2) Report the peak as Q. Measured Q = 27.67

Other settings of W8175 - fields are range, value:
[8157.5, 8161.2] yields 28.6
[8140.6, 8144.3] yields 27.48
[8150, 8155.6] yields 27.67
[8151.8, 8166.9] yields 27.96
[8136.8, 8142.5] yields 27.54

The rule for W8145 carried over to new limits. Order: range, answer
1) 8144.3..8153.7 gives 27.6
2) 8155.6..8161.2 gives 28.5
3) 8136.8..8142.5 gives 27.6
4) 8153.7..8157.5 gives 28.3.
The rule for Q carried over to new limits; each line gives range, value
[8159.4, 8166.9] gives 28.61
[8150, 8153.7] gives 27.96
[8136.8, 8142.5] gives 27.7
